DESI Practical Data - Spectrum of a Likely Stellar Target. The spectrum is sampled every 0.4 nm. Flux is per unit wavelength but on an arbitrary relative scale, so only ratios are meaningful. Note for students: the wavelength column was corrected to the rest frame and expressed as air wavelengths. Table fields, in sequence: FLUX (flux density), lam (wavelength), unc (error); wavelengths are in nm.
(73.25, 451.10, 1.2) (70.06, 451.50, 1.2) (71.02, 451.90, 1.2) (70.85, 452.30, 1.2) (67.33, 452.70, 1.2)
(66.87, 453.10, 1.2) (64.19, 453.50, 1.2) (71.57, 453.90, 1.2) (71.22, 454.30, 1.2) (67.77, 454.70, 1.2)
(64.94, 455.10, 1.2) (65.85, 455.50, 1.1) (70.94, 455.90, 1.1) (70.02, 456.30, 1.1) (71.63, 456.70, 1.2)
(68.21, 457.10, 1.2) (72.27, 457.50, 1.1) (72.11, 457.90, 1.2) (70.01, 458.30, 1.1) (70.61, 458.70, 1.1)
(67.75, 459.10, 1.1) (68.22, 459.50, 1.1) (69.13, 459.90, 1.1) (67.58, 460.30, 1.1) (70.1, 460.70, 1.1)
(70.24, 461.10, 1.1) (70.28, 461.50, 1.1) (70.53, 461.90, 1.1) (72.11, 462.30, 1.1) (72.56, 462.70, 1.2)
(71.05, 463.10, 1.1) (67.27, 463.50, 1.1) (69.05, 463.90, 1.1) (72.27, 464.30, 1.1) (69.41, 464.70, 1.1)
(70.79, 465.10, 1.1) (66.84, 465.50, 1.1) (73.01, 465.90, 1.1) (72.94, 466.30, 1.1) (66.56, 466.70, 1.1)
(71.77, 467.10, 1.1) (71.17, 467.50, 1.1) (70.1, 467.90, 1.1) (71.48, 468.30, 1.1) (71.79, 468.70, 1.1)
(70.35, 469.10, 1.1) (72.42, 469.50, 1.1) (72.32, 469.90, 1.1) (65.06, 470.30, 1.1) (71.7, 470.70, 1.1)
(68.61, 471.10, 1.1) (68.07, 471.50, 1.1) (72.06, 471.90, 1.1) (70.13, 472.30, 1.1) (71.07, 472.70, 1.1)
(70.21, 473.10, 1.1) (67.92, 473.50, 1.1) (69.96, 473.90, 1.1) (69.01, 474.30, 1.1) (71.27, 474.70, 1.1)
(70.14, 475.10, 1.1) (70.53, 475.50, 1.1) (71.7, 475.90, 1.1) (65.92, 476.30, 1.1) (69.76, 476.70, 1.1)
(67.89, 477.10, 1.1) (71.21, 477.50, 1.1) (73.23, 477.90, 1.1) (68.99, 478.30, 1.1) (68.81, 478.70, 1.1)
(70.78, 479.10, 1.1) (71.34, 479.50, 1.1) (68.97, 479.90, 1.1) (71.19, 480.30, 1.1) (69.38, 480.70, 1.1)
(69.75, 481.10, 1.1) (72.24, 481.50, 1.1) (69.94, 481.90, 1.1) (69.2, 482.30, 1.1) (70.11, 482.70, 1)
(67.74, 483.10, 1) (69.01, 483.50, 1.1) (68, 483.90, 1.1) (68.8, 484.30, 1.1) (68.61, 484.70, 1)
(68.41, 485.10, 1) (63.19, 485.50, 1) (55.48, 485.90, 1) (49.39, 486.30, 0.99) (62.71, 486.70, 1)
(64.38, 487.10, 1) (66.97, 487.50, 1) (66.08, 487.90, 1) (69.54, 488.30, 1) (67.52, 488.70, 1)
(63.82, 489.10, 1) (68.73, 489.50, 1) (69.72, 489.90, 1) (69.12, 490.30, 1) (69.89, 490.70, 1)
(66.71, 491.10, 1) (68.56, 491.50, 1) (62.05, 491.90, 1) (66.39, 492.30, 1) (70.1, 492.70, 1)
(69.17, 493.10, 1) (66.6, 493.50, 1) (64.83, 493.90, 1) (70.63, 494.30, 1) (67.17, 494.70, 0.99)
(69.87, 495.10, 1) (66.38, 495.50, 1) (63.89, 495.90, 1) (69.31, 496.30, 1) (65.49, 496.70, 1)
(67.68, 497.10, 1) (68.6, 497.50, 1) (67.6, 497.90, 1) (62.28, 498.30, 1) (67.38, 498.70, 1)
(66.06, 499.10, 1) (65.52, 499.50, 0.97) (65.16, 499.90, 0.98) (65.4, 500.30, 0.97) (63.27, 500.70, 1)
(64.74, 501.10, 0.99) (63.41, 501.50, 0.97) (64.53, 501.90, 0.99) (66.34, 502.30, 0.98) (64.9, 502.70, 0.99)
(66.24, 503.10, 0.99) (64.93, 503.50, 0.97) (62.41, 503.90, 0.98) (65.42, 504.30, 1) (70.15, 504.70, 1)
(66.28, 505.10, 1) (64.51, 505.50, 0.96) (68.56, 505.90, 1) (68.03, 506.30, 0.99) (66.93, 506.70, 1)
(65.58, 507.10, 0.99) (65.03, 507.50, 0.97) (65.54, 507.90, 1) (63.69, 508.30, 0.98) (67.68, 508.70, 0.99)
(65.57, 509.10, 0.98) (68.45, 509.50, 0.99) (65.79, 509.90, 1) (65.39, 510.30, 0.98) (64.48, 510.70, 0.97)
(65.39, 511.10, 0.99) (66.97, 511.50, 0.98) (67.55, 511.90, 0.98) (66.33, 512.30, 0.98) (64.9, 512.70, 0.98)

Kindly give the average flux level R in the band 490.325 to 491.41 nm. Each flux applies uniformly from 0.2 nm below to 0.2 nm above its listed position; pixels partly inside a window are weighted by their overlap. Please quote 68.5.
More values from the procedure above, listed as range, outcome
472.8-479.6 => 69.9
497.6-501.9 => 65.1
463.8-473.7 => 70.3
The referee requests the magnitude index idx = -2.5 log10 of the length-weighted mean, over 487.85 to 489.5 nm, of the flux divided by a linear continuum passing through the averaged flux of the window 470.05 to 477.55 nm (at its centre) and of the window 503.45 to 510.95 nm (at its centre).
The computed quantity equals 0.015 mag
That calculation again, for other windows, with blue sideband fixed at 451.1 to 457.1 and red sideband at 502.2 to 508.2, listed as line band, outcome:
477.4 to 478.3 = -0.06 mag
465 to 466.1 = -0.03 mag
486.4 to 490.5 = 0.01 mag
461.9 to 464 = -0.03 mag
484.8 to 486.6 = 0.13 mag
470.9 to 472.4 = -0.03 mag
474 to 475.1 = -0.04 mag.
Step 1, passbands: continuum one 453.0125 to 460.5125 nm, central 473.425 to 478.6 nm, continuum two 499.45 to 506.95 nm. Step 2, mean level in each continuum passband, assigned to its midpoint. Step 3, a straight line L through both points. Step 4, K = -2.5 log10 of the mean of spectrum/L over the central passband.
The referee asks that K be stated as -0.04 mag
